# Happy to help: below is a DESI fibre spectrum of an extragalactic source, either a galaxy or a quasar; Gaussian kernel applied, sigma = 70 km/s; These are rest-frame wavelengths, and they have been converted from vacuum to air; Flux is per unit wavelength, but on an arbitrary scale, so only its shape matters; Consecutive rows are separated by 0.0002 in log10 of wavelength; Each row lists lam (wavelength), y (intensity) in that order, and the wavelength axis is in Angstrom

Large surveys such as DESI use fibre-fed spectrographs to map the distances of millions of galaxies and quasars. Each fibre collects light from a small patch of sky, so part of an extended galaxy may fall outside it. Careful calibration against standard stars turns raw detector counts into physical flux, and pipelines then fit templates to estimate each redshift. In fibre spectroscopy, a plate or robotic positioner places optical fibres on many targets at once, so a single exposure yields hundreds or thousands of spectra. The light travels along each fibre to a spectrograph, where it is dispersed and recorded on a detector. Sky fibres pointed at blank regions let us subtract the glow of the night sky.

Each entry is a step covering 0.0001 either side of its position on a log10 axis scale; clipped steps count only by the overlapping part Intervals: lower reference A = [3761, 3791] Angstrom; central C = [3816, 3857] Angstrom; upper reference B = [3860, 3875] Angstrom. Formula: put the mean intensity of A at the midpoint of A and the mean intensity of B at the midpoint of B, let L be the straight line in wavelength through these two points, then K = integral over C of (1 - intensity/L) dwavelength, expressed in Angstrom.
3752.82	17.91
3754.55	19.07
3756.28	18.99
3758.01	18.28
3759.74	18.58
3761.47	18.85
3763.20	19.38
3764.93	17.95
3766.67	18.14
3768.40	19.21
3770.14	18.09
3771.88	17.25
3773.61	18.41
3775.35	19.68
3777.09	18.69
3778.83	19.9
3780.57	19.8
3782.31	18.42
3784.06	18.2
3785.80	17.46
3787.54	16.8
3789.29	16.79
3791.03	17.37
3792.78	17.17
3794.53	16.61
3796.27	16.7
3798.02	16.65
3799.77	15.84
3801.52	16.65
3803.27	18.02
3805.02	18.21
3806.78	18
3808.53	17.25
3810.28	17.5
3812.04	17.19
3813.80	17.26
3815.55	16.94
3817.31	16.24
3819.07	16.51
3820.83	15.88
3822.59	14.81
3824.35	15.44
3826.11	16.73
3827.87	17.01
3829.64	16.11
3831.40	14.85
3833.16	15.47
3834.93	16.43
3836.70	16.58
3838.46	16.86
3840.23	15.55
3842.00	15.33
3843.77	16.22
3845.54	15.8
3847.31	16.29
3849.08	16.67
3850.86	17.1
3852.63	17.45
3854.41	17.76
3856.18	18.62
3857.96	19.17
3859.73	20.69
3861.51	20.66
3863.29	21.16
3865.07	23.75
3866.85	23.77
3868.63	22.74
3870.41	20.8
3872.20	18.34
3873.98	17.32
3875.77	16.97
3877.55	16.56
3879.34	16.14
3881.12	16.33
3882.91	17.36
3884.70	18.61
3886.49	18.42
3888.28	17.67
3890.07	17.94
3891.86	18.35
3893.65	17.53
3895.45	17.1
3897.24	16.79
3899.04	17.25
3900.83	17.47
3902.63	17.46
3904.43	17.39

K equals 7.70 Angstrom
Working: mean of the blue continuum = 18.4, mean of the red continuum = 21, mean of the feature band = 16.3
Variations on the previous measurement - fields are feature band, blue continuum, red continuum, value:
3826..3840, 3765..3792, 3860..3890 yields 1.9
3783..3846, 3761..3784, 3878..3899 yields 5.6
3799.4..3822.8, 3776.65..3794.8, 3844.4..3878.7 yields 1.7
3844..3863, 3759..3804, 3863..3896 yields 0.5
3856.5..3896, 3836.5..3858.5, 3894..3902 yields -4.5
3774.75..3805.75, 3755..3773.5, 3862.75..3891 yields 1.5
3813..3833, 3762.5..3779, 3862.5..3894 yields 2.8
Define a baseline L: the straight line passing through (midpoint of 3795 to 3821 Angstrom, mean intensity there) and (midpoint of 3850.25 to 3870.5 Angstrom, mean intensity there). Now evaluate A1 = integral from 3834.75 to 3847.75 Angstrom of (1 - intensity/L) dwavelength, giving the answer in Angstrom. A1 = 2.0 Angstrom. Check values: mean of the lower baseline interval 17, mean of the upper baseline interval 20.3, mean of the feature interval 16.1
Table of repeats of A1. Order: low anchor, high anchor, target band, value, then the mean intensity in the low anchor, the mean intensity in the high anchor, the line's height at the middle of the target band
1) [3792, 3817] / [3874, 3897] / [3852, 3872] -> -3.7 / 17.1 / 17.4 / 17.3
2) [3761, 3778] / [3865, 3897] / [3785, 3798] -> 1.1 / 18.6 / 18.5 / 18.5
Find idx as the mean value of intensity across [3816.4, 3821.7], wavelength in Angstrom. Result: 16.2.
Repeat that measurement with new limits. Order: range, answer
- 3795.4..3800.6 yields 16.4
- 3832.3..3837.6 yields 16.2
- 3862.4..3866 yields 22.5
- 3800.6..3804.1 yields 17.3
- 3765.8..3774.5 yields 18.2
